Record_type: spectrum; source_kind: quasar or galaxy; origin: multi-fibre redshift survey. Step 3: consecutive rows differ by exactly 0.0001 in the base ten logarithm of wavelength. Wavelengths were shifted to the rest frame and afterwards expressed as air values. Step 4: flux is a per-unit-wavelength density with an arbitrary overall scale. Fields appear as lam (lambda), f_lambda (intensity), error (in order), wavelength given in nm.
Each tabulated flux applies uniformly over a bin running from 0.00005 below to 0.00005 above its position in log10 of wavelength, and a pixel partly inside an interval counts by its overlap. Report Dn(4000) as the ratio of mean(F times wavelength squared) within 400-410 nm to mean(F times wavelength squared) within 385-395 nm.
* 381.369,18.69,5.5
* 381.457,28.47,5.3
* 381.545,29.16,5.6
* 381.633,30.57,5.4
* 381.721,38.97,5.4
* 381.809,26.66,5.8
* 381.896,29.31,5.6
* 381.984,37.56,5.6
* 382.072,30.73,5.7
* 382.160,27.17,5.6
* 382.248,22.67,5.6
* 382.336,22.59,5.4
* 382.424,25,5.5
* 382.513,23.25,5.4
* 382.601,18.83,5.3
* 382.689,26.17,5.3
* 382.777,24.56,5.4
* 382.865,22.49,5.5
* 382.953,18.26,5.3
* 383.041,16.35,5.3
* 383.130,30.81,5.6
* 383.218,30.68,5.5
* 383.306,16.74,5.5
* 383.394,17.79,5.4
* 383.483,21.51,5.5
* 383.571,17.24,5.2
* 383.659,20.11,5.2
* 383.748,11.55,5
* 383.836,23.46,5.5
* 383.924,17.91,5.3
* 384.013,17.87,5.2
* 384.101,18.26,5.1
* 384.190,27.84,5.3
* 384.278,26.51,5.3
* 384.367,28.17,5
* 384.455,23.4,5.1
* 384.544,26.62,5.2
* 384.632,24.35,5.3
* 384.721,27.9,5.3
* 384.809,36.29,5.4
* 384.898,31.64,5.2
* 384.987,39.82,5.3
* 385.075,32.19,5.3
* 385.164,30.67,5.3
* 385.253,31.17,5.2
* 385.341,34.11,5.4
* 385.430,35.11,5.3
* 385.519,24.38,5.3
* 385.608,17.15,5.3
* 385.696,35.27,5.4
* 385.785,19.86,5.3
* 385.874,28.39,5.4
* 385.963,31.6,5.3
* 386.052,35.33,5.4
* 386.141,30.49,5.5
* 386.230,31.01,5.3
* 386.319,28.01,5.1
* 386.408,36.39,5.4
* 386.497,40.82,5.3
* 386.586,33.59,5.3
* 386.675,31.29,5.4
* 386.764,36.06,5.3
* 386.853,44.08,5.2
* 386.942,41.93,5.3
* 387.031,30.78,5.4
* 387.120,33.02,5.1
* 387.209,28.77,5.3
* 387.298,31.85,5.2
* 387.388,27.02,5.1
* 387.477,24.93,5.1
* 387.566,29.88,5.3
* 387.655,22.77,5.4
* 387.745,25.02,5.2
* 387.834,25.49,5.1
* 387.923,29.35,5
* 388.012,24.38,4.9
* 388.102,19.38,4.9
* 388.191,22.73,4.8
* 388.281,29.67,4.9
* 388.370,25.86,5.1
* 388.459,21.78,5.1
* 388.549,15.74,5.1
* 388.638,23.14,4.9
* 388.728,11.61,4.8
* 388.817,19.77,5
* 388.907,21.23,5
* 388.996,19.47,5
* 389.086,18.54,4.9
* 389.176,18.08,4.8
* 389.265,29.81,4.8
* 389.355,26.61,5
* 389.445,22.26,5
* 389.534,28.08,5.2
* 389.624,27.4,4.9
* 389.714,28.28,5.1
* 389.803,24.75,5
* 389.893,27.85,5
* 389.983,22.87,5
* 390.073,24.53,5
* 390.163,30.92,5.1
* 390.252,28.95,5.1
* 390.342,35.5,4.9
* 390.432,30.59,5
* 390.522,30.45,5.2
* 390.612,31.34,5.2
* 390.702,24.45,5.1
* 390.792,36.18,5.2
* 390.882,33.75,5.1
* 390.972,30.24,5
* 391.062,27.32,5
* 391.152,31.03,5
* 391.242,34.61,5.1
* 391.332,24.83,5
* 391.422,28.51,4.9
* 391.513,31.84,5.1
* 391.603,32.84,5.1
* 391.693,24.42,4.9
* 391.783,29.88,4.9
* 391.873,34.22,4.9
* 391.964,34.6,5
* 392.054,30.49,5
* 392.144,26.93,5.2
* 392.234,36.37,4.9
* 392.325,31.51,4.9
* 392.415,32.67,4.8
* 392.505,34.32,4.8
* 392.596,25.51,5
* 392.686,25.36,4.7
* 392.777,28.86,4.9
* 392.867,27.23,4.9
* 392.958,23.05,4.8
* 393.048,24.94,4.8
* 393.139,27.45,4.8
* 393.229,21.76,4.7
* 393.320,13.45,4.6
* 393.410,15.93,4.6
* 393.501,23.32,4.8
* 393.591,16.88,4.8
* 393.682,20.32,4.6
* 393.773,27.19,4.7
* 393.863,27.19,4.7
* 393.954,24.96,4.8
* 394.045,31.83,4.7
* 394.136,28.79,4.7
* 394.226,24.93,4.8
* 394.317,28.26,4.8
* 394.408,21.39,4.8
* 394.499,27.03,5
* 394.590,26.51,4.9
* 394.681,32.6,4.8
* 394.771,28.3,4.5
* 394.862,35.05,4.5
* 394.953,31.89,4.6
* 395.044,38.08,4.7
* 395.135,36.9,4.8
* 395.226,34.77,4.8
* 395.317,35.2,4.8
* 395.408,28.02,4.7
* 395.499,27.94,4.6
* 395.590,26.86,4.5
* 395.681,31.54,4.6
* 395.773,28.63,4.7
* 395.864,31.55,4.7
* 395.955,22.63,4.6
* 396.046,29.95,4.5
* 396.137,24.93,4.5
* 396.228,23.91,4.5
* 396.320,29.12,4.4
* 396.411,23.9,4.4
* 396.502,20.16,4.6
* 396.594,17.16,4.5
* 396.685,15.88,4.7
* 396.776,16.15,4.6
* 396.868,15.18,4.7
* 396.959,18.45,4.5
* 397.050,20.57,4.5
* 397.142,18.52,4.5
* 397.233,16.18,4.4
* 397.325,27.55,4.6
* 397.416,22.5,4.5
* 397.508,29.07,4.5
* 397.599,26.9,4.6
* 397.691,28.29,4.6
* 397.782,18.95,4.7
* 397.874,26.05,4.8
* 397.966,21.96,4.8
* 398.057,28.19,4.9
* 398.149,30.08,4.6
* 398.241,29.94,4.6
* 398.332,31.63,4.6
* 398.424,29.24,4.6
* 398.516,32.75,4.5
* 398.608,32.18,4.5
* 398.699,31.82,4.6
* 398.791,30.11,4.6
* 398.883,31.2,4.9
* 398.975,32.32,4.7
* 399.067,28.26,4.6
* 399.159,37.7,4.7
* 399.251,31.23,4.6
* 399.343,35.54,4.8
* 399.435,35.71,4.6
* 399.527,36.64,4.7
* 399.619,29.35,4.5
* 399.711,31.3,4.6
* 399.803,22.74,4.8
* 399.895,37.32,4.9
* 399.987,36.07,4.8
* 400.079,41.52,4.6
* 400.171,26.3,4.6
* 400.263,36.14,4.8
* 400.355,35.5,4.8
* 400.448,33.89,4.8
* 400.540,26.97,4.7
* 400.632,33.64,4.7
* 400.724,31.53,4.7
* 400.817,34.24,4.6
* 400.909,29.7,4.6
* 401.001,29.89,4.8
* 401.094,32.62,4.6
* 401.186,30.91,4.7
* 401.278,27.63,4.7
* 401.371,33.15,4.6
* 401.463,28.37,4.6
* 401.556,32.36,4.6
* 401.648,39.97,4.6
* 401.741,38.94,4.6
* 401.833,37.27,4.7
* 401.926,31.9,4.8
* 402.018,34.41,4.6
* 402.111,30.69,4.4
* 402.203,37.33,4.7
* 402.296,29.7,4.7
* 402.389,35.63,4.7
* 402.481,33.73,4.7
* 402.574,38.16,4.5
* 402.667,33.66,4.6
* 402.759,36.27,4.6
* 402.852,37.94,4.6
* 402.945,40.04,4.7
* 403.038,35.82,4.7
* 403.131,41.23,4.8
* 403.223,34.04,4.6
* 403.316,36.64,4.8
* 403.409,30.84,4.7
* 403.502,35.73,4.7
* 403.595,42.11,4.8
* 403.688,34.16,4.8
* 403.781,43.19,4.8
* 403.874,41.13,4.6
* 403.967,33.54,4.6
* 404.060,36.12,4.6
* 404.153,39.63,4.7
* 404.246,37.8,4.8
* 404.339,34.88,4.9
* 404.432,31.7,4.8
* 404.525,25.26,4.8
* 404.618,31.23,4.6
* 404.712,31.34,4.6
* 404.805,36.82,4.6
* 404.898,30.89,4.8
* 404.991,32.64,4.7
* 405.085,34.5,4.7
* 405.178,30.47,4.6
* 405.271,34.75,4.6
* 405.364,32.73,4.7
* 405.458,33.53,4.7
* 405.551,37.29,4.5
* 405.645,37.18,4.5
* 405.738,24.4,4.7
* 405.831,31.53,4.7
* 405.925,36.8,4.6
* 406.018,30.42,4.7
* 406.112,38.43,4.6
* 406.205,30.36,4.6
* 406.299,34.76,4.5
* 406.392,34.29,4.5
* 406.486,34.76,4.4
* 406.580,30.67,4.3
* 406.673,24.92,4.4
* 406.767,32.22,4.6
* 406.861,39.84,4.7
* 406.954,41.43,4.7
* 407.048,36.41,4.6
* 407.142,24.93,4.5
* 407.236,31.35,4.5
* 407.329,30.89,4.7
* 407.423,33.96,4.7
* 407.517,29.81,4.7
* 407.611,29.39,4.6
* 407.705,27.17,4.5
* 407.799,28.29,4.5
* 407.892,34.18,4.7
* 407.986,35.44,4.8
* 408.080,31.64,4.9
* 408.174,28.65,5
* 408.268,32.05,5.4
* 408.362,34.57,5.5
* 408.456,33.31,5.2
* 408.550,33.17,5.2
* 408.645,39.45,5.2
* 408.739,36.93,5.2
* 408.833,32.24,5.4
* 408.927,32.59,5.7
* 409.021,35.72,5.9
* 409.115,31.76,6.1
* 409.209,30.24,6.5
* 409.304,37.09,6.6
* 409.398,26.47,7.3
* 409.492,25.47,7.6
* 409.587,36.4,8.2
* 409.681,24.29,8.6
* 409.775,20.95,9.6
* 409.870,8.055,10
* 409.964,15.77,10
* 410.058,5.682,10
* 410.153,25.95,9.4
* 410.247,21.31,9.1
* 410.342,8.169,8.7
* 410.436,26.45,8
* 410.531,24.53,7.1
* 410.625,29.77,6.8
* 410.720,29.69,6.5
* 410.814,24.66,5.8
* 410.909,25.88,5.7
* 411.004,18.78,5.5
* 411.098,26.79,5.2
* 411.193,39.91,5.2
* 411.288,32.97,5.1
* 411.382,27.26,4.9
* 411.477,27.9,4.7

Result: 1.27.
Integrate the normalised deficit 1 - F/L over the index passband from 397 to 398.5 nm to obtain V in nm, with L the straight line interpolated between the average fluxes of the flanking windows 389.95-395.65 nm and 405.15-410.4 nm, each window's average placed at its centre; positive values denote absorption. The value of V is 0.19 nm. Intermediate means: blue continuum 28.7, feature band 25.5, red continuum 30.3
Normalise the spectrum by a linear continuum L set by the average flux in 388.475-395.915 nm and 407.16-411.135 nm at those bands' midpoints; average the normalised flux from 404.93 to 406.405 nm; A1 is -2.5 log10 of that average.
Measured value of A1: -0.20 mag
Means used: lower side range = 27.5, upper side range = 27.9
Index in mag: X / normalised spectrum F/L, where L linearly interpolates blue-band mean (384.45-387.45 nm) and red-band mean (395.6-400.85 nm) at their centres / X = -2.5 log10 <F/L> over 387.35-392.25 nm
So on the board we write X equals 0.14 mag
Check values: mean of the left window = 31.5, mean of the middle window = 26.8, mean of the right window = 28.2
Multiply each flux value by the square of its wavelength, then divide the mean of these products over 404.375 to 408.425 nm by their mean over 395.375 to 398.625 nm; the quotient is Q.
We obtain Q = 1.36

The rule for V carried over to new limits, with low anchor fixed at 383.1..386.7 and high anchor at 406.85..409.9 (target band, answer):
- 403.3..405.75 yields -0.309 nm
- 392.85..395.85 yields 0.179 nm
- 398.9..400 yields -0.105 nm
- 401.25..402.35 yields -0.121 nm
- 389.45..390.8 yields -0.007 nm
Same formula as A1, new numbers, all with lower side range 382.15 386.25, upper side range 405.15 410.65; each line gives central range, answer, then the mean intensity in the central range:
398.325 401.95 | -0.14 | 32.6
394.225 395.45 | -0.12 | 30.9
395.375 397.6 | 0.18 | 23.6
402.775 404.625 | -0.23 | 36.3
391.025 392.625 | -0.14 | 30.7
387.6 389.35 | 0.17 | 22.4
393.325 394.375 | 0.14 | 24.1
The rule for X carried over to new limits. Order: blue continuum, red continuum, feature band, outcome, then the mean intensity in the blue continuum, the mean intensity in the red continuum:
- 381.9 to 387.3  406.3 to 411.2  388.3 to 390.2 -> 0.195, 27.6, 29.1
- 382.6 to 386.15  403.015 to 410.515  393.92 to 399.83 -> 0.047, 25.6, 31.7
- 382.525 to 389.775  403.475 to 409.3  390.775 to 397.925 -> 0.089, 26.3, 33.5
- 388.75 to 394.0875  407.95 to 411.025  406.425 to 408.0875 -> -0.173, 27.1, 27.4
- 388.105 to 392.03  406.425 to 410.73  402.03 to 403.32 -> -0.247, 26.8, 29.2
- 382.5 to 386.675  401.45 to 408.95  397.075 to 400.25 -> 0.075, 26.5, 34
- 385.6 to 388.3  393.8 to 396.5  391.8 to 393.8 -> 0.107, 30.1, 28.9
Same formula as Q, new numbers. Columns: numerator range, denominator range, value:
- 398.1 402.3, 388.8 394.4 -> 1.25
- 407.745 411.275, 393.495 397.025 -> 1.13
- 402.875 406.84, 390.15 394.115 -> 1.30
